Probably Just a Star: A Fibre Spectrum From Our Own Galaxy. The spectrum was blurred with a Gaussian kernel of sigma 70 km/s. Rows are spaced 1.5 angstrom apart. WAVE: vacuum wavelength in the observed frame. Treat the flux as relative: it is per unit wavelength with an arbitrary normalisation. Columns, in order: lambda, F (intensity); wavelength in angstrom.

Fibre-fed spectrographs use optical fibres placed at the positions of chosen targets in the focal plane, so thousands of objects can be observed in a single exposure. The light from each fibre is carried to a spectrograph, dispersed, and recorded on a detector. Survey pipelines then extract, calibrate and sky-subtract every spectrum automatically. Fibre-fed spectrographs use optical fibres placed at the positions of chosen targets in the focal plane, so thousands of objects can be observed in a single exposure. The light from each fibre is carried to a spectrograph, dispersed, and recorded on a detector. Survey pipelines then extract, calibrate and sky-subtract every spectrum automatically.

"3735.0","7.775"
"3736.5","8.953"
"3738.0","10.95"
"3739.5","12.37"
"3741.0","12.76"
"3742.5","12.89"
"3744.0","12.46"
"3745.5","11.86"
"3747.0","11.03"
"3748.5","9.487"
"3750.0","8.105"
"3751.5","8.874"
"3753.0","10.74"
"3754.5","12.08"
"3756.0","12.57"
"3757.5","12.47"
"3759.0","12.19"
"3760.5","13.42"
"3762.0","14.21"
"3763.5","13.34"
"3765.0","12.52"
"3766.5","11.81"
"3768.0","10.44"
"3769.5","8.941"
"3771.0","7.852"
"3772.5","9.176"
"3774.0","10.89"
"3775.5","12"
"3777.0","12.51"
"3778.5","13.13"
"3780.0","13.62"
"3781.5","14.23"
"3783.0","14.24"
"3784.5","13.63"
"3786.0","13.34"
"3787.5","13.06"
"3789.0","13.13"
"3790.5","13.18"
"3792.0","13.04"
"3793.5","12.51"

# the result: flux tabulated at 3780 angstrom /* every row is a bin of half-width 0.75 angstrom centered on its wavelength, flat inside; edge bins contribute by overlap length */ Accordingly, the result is 13.62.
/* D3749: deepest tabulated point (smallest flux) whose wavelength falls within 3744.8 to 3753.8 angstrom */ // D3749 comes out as 8.105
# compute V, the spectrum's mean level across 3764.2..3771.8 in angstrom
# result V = 10.3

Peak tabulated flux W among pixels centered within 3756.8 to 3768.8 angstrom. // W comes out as 14.21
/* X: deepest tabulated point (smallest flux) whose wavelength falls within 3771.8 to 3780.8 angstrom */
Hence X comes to 9.176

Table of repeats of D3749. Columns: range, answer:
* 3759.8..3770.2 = 8.941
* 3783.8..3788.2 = 13.06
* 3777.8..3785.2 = 13.13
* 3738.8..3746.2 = 11.86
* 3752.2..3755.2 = 10.74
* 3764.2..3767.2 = 11.81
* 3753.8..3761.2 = 12.08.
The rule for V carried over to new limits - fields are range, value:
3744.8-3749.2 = 10.8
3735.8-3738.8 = 10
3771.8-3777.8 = 11.2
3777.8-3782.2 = 13.7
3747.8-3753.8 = 9.32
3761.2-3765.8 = 13.3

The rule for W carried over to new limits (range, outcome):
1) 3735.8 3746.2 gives 12.89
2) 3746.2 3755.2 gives 12.08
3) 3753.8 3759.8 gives 12.57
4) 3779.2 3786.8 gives 14.24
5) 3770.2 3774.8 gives 10.89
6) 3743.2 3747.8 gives 12.46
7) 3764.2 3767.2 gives 12.52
